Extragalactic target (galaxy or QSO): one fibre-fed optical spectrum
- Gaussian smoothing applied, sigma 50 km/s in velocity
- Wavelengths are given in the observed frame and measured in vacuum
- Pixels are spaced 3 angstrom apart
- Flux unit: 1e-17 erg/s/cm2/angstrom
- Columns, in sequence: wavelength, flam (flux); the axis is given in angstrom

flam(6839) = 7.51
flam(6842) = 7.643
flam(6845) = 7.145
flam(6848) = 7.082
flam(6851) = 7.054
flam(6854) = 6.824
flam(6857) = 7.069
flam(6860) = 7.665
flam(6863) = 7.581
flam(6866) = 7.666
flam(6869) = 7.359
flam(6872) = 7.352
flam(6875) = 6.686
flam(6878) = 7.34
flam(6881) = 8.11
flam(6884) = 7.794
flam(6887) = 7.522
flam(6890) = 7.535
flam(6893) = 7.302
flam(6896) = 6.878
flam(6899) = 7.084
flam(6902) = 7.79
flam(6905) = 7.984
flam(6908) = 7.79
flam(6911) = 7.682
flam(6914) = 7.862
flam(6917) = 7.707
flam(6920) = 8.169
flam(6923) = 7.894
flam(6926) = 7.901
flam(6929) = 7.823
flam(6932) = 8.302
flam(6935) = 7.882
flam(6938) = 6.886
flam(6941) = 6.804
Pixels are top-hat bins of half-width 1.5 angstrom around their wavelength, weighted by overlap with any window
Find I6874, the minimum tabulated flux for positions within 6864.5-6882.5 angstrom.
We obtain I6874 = 6.686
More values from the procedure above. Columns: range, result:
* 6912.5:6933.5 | 7.707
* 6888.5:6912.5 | 6.878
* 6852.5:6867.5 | 6.824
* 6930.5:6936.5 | 7.882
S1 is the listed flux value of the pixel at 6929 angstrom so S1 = 7.823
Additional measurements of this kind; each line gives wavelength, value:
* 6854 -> 6.824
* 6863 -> 7.581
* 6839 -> 7.51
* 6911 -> 7.682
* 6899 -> 7.084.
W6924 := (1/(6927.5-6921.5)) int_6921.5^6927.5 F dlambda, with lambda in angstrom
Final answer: 7.9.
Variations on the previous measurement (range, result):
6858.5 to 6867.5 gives 7.64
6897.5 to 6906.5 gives 7.62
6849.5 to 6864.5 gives 7.24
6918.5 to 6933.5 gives 8.02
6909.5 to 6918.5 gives 7.75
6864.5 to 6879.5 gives 7.28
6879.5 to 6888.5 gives 7.81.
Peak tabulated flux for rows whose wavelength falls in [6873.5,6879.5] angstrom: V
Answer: 7.34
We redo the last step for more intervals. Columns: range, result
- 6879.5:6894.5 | 8.11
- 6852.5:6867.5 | 7.666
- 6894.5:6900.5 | 7.084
